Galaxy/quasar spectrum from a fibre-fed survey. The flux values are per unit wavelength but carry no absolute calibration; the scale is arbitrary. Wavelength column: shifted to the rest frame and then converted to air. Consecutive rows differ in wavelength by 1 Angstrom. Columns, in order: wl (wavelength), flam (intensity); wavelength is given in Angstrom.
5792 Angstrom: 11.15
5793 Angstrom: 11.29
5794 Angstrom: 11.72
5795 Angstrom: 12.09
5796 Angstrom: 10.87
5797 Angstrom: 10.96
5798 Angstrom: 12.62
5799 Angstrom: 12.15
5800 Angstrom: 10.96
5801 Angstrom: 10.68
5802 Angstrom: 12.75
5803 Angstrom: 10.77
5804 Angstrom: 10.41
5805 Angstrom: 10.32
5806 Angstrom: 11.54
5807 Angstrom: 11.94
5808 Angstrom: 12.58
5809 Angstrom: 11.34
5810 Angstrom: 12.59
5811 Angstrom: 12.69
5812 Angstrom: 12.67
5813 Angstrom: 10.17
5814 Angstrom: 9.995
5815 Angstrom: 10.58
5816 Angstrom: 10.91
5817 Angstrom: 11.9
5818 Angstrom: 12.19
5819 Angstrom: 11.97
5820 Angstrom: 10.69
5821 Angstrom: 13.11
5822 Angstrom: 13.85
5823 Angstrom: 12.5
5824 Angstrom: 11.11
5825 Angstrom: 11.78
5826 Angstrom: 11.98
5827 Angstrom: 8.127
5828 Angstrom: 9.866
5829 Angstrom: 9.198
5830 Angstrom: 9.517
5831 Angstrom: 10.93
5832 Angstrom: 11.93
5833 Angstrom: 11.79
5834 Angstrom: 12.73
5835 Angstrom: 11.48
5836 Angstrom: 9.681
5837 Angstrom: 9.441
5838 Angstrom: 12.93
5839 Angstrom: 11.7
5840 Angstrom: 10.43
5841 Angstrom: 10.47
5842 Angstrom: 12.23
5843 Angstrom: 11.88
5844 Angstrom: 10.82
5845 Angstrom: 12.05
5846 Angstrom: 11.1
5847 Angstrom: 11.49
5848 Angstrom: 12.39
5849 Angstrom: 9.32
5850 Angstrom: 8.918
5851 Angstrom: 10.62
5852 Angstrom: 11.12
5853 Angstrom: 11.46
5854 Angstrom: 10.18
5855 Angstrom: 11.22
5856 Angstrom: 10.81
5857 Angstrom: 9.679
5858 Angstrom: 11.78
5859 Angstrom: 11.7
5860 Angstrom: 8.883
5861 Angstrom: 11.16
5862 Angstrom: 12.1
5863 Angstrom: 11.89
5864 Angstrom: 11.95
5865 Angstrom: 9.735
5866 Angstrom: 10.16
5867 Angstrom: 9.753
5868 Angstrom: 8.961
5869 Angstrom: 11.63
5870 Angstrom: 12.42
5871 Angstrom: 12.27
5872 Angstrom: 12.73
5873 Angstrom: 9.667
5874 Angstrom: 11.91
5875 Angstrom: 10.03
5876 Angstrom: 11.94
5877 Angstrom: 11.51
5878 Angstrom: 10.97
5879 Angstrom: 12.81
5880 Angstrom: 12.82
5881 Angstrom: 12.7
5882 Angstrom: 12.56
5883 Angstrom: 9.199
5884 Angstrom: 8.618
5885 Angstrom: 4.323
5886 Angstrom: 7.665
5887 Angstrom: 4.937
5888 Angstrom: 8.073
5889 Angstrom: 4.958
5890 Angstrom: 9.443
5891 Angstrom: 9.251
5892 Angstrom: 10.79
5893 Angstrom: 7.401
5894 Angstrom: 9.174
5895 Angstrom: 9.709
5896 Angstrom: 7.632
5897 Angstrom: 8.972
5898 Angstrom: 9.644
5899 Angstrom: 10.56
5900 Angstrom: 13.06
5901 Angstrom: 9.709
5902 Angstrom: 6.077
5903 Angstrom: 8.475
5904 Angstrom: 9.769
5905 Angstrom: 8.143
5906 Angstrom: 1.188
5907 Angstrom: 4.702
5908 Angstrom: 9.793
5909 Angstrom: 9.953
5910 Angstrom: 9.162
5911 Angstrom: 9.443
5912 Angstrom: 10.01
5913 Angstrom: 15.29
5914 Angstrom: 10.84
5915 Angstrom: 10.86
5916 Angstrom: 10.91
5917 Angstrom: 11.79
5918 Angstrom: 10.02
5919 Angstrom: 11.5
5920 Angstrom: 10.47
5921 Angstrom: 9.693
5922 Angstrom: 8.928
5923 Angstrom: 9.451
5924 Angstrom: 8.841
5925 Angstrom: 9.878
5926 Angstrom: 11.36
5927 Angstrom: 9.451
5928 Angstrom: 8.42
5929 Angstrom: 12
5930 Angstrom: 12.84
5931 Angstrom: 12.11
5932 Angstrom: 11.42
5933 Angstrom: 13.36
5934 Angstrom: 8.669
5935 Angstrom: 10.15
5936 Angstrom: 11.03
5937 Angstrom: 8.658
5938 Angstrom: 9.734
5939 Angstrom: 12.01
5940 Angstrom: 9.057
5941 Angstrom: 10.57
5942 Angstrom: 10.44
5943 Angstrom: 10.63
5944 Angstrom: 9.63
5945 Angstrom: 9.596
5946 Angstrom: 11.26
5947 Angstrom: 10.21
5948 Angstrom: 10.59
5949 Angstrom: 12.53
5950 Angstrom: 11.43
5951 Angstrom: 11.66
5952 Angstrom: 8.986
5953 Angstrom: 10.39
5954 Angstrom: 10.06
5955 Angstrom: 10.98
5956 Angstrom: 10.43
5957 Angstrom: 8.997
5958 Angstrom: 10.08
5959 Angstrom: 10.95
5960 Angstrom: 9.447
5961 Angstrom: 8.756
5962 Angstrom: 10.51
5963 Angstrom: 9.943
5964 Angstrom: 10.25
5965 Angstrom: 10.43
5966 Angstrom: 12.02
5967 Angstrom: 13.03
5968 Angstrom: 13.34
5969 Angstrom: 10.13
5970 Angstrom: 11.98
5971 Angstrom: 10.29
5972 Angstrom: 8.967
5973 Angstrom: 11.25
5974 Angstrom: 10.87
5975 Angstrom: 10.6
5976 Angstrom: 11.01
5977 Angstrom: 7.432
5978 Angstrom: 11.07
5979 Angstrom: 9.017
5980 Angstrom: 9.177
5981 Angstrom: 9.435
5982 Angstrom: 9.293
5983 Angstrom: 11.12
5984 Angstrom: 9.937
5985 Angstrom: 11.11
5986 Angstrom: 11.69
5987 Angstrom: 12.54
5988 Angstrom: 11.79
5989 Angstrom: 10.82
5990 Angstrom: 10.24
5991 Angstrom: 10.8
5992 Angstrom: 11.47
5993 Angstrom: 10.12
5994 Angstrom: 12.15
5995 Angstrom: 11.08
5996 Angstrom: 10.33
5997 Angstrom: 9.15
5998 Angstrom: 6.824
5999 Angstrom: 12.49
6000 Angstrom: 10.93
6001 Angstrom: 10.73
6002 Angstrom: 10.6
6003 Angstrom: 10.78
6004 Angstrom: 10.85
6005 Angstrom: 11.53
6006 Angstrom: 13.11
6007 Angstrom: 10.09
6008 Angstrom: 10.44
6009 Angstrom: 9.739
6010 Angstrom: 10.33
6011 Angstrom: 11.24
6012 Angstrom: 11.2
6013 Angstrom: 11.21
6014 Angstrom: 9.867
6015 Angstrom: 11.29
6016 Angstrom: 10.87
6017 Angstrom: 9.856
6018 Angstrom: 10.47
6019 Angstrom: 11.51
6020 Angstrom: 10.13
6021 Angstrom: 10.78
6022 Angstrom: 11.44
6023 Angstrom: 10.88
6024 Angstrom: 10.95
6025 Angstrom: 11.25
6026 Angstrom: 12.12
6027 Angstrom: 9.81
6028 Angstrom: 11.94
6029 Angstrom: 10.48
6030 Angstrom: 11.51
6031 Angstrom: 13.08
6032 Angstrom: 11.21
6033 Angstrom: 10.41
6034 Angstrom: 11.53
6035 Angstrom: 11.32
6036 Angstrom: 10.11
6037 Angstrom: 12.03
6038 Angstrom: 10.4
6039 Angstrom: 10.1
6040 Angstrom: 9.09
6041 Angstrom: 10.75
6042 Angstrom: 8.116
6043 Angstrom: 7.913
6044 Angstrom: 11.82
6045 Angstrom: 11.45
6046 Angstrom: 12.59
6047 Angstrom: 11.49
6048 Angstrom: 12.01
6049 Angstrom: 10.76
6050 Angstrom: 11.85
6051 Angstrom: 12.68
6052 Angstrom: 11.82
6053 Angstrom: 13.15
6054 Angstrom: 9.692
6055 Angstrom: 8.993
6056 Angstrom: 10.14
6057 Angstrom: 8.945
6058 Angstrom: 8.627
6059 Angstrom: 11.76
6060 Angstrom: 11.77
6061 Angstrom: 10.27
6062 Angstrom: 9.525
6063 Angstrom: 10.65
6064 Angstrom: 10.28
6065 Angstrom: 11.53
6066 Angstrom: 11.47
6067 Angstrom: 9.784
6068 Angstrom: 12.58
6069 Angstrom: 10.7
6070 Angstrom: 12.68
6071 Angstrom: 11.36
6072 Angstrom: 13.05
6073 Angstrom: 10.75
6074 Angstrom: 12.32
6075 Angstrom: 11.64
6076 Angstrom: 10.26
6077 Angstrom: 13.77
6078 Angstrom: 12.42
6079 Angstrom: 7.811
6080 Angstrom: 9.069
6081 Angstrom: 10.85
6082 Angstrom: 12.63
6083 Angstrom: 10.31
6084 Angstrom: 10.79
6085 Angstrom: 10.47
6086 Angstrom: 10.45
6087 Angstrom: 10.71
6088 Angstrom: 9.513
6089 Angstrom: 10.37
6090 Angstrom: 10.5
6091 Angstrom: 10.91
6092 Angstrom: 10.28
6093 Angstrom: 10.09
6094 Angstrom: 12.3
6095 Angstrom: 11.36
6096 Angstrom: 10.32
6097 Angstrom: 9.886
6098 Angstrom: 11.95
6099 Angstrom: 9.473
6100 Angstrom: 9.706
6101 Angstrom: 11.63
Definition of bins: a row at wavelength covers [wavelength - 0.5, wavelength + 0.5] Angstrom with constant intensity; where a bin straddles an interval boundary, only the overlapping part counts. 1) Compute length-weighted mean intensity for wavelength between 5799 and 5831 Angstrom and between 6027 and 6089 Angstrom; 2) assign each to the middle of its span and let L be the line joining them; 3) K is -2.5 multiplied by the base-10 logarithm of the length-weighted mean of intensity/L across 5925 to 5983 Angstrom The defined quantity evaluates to 0.06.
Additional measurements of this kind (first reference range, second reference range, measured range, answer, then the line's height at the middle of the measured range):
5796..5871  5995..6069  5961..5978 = 0.022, 10.9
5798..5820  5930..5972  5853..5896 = 0.091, 11.1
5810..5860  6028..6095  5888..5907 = 0.297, 11.1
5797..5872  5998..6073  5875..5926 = 0.170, 11.1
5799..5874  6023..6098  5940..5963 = 0.072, 11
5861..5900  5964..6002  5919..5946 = 0.001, 10.4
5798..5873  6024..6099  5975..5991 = 0.062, 11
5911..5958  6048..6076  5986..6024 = 0.003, 10.8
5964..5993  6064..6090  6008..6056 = 0.000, 10.9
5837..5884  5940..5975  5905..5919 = 0.136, 10.8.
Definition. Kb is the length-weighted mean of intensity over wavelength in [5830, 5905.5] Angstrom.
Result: 10.4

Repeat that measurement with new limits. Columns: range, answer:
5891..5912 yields 8.71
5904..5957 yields 10.2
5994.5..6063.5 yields 10.8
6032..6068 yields 10.7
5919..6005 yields 10.5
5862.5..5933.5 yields 9.97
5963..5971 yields 11.4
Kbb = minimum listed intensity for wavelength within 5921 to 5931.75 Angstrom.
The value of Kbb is 8.42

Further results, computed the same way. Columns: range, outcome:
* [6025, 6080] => 7.811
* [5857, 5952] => 1.188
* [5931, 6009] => 6.824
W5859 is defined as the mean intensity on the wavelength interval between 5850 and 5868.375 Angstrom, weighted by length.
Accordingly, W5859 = 10.7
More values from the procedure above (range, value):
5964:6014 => 10.7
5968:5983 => 10.2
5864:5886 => 10.8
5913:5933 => 10.8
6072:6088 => 11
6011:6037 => 11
